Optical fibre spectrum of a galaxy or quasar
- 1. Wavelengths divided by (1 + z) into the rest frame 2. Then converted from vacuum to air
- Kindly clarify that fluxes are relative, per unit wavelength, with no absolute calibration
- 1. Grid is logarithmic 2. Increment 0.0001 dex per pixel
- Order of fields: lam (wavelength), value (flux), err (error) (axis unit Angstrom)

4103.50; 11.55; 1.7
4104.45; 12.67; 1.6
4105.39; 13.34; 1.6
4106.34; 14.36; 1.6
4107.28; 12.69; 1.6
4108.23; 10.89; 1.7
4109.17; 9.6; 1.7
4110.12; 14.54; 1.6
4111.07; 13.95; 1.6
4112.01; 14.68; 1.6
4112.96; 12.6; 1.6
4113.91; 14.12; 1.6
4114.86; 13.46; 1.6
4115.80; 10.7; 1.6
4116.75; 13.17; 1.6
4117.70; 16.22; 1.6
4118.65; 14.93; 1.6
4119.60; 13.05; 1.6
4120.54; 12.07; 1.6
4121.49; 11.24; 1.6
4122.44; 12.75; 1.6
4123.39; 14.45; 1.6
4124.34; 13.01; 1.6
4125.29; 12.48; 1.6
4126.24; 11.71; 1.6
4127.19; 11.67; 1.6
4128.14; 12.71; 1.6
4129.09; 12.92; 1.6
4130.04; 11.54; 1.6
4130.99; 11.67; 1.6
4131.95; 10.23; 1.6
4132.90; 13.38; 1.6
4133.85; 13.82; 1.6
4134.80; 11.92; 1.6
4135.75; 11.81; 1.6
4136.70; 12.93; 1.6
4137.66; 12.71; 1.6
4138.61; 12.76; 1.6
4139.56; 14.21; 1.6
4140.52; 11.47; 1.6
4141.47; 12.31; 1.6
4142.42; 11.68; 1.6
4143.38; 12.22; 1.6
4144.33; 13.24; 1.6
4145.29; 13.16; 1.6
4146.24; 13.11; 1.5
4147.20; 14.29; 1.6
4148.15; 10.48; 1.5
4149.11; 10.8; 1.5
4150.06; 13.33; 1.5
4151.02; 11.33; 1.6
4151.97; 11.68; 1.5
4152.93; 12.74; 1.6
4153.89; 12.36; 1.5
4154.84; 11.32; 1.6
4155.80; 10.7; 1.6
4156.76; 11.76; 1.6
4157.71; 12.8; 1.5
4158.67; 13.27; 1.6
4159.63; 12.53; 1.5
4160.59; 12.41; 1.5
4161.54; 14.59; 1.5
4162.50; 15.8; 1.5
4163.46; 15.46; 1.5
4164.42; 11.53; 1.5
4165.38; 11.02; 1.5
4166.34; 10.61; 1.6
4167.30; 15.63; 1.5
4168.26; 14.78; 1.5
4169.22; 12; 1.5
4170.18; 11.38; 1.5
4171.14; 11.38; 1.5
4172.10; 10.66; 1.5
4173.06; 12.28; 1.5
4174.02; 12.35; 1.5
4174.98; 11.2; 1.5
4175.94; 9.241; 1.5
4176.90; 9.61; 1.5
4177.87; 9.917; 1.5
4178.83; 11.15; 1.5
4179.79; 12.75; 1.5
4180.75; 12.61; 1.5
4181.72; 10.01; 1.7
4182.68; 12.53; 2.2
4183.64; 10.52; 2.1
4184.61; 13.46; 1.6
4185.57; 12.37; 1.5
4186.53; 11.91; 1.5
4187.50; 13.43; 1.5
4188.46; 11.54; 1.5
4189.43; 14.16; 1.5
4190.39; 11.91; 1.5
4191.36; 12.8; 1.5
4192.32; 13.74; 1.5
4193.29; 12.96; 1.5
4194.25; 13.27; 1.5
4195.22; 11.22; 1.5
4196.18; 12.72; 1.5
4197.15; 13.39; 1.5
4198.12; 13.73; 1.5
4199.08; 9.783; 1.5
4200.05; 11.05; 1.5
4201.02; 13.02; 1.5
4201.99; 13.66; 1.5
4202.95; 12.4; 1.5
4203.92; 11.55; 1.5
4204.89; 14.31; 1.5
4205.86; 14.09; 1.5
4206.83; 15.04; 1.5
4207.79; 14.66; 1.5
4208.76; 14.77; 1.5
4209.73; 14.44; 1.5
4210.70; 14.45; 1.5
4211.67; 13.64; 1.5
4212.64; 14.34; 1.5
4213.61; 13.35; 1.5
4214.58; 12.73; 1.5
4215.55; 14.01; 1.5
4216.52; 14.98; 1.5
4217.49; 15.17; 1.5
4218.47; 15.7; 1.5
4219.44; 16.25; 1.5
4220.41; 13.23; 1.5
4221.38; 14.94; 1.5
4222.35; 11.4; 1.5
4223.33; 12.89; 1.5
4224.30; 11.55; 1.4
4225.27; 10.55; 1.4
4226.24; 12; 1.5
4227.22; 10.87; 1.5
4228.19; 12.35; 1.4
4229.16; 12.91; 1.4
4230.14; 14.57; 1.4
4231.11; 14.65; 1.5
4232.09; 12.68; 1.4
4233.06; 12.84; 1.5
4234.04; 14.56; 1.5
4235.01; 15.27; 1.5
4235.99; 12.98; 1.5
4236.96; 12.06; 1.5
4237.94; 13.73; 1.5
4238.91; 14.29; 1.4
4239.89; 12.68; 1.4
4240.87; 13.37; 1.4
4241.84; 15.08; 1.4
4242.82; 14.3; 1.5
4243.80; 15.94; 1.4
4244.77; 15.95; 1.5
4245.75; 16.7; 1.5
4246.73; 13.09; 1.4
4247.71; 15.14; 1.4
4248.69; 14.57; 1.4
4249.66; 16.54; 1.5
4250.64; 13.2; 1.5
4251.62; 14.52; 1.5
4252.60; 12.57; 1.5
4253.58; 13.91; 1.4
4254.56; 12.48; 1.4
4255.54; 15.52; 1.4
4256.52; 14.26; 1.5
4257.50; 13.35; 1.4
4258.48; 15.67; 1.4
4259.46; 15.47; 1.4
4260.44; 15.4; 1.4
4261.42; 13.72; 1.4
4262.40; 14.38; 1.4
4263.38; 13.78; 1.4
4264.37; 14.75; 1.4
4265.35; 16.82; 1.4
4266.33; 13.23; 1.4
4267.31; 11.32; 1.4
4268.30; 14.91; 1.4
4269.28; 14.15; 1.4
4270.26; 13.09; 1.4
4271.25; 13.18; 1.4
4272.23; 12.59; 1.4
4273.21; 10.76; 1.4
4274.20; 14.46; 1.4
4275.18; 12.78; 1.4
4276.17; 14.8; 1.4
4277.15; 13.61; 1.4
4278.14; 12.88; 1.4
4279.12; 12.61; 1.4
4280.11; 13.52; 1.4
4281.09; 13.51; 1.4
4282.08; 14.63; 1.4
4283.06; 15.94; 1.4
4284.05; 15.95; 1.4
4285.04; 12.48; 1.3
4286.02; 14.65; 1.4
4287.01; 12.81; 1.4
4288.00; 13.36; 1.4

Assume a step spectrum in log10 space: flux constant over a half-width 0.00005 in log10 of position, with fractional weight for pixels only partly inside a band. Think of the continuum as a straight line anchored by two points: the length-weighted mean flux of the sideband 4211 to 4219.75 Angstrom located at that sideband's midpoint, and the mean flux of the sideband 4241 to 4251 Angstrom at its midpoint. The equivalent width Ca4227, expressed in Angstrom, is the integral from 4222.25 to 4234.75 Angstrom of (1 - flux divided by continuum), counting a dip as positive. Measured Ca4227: 1.70 Angstrom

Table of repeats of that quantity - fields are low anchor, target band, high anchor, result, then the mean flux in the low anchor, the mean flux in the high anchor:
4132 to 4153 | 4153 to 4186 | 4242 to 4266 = 2.2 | 12.5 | 14.7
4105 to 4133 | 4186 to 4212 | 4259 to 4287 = 0.5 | 12.8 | 13.9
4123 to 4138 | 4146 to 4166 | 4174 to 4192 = -0.7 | 12.4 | 11.8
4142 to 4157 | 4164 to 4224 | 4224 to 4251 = 0.9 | 12.1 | 13.8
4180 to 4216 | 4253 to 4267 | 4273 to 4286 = -0.9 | 13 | 13.8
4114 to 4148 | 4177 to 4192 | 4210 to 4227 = 1.4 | 12.7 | 13.6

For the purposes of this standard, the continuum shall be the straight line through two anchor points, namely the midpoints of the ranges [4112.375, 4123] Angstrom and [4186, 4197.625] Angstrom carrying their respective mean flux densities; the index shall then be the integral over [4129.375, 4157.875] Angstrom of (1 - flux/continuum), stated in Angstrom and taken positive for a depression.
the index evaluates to 1.6 Angstrom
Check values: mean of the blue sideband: 13.1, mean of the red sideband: 12.8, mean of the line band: 12.3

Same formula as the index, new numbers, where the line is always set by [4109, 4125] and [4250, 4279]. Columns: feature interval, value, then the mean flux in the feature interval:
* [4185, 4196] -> 0.72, 12.7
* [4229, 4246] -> -0.49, 14.1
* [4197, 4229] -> 0.71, 13.3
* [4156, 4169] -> 0.27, 13.2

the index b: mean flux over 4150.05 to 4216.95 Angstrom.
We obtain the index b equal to 12.6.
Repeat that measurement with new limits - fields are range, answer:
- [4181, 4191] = 12.2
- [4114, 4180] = 12.4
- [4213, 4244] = 13.5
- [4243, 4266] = 14.7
